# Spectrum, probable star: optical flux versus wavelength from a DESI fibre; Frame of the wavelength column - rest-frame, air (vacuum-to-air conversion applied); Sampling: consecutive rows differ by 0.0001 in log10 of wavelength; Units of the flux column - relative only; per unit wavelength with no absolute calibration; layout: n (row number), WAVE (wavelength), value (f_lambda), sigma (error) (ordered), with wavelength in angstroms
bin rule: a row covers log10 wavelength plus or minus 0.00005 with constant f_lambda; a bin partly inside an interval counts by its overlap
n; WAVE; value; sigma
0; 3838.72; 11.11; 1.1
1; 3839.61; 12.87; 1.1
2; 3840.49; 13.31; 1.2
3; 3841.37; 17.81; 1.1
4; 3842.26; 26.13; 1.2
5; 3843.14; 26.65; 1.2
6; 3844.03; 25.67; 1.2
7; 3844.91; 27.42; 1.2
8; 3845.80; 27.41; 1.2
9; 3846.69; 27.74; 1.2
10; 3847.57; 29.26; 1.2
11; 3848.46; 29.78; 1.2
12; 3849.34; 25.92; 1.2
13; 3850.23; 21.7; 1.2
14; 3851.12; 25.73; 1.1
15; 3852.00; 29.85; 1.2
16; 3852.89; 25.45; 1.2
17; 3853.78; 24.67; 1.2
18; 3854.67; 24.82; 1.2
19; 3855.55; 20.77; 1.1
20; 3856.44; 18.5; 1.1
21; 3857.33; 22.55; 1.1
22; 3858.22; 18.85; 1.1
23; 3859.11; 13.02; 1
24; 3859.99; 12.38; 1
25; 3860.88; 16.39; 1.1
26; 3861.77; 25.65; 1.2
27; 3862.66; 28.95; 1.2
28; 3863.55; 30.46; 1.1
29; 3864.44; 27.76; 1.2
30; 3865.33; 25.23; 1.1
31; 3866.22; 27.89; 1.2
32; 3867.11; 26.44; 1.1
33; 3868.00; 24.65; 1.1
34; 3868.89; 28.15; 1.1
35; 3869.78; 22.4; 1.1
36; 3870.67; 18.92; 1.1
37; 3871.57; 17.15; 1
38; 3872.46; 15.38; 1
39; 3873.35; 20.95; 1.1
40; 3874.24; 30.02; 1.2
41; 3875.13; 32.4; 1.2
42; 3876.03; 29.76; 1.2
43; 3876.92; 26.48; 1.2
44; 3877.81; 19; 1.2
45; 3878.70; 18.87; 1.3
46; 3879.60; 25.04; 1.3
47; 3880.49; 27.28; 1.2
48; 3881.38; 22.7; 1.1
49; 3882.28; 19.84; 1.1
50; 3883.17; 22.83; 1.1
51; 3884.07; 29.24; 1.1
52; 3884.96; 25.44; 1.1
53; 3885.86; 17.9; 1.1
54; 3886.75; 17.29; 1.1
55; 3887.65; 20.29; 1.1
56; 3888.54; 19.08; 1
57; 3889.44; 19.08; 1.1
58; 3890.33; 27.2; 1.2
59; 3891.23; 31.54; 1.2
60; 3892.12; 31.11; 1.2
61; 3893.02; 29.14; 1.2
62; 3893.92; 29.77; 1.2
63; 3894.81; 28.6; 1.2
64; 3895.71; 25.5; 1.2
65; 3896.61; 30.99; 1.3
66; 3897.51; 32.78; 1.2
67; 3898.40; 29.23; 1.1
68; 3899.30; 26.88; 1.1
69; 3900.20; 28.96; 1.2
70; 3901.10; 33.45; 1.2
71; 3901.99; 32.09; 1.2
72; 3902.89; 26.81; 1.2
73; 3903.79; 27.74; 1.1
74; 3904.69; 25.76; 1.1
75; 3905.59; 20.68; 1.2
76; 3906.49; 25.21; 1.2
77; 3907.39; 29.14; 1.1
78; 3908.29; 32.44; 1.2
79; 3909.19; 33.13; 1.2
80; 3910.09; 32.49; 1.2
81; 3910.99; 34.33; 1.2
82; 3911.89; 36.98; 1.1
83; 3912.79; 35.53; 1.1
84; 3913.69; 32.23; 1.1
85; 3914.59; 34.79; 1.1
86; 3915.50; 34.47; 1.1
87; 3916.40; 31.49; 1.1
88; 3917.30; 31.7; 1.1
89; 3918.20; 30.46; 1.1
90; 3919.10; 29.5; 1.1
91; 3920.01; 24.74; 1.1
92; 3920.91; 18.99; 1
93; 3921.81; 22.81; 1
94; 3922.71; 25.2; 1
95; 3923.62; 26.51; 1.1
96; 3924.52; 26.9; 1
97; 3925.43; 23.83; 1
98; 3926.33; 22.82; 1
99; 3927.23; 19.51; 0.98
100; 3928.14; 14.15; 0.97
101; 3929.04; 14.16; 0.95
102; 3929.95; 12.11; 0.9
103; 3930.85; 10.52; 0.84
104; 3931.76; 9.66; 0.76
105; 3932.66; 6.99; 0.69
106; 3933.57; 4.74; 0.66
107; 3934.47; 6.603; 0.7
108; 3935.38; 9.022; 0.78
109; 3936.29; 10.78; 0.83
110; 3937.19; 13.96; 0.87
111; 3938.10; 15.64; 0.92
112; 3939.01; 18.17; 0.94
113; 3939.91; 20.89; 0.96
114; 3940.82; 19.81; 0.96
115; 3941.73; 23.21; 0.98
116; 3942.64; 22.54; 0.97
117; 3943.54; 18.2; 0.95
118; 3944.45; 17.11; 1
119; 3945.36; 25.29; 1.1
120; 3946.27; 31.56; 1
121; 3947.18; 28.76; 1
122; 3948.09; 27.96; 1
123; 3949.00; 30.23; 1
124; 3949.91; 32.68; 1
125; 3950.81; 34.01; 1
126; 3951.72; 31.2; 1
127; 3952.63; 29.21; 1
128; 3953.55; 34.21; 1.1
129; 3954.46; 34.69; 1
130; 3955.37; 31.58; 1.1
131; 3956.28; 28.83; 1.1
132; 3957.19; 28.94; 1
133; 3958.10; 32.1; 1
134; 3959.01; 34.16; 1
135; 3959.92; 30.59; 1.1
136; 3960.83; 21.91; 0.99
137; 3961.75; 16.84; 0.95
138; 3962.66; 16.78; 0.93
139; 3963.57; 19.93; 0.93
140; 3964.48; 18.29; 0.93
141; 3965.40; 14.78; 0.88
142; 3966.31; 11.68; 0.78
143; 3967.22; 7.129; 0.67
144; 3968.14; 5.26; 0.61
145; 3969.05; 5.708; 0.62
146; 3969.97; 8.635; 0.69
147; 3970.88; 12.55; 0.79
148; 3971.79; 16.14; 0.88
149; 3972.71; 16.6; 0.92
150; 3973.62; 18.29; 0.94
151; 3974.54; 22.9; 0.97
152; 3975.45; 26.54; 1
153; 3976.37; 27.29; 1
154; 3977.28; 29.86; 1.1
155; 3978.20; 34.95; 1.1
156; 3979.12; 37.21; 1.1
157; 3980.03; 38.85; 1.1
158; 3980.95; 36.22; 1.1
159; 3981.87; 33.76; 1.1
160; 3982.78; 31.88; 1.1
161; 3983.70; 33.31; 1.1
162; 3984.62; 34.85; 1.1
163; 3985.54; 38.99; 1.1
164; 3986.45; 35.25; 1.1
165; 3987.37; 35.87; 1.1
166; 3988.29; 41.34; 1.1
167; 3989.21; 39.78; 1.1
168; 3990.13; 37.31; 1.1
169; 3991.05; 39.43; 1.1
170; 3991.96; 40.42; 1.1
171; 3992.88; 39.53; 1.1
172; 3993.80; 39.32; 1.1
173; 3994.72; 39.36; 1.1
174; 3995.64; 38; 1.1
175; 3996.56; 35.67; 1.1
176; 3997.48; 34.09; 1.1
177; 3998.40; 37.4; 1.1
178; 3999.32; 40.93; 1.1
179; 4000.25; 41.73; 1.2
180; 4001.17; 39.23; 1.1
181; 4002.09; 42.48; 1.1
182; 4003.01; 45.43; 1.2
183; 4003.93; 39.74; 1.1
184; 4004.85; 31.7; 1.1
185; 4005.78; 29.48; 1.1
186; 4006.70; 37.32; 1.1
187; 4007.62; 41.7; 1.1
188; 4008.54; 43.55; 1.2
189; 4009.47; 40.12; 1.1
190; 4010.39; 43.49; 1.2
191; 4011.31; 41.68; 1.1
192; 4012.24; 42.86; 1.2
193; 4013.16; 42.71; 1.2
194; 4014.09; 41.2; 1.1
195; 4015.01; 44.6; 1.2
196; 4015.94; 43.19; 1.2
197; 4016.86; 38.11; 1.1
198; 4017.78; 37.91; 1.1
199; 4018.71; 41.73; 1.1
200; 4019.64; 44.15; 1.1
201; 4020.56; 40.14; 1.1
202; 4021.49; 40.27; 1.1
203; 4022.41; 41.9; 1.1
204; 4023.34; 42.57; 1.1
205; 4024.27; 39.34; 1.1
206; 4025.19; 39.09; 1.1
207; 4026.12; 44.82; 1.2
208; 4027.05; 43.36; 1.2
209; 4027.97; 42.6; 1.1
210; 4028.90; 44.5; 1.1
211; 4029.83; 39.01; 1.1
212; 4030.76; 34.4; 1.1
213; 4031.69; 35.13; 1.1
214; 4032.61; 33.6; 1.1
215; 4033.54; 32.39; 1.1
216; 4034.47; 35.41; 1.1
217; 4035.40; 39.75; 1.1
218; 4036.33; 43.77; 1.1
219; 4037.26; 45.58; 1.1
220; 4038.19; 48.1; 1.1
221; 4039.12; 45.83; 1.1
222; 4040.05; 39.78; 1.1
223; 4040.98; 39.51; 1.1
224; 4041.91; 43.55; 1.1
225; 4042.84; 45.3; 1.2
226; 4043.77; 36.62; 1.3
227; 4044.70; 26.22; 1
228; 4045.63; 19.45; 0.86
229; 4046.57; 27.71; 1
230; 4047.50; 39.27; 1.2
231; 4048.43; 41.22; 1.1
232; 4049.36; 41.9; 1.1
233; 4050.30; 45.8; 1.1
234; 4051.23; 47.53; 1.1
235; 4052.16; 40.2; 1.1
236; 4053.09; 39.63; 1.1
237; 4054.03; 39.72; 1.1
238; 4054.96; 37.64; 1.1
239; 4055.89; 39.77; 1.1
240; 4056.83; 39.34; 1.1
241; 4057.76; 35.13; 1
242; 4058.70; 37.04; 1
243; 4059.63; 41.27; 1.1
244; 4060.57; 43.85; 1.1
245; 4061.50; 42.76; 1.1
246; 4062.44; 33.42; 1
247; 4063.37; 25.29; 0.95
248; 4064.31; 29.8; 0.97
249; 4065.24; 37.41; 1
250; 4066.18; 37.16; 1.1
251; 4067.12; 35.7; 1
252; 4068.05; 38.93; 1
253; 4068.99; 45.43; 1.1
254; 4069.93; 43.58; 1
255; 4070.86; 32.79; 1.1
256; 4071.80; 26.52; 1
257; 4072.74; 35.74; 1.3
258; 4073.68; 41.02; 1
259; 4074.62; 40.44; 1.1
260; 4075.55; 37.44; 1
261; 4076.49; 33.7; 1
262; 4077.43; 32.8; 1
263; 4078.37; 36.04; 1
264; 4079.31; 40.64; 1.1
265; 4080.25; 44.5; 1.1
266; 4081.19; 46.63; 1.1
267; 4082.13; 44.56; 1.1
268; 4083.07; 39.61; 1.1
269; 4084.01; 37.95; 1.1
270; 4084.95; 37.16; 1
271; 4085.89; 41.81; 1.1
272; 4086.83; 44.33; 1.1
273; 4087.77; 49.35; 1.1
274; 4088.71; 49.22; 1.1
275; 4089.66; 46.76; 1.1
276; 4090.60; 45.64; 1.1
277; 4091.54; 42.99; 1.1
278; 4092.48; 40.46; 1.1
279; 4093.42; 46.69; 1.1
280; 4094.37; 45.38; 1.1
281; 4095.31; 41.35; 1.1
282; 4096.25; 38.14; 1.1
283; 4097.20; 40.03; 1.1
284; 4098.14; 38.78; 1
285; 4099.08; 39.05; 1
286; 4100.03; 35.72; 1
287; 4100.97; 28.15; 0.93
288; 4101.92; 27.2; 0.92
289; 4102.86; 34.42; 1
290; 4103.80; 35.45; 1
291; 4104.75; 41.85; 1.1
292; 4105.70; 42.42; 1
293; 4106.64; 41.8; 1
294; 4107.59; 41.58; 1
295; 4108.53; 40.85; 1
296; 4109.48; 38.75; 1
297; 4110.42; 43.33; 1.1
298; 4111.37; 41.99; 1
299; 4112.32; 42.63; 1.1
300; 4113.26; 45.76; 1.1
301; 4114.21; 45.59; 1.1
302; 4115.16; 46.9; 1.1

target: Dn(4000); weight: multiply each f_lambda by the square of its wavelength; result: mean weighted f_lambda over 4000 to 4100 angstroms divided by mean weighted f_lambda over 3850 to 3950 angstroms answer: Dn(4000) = 1.79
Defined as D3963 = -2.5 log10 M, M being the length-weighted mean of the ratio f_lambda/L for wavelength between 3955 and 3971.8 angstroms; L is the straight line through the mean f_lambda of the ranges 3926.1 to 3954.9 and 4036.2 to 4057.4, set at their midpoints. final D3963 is 0.25 mag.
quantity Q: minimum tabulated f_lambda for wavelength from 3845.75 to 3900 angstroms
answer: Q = 12.38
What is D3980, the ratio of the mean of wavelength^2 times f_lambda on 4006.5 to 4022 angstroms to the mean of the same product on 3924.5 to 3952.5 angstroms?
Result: 2.21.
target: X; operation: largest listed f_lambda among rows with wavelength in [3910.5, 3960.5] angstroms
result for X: 36.98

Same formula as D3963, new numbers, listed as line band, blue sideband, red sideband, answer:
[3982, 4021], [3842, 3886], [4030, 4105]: -0.150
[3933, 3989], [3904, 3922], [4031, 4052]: 0.347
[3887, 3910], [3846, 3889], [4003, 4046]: -0.041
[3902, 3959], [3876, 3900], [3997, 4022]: 0.220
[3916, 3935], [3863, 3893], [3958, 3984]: 0.194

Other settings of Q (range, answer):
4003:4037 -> 29.48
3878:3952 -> 4.74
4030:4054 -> 19.45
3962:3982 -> 5.26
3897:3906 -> 20.68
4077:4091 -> 32.8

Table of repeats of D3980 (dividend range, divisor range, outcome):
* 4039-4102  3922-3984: 1.87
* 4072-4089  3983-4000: 1.12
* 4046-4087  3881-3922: 1.50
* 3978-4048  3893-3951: 1.66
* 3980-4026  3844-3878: 1.74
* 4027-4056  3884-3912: 1.52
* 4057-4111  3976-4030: 1.05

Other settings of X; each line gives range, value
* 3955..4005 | 45.43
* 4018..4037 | 44.82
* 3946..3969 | 34.69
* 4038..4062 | 48.1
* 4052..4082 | 46.63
